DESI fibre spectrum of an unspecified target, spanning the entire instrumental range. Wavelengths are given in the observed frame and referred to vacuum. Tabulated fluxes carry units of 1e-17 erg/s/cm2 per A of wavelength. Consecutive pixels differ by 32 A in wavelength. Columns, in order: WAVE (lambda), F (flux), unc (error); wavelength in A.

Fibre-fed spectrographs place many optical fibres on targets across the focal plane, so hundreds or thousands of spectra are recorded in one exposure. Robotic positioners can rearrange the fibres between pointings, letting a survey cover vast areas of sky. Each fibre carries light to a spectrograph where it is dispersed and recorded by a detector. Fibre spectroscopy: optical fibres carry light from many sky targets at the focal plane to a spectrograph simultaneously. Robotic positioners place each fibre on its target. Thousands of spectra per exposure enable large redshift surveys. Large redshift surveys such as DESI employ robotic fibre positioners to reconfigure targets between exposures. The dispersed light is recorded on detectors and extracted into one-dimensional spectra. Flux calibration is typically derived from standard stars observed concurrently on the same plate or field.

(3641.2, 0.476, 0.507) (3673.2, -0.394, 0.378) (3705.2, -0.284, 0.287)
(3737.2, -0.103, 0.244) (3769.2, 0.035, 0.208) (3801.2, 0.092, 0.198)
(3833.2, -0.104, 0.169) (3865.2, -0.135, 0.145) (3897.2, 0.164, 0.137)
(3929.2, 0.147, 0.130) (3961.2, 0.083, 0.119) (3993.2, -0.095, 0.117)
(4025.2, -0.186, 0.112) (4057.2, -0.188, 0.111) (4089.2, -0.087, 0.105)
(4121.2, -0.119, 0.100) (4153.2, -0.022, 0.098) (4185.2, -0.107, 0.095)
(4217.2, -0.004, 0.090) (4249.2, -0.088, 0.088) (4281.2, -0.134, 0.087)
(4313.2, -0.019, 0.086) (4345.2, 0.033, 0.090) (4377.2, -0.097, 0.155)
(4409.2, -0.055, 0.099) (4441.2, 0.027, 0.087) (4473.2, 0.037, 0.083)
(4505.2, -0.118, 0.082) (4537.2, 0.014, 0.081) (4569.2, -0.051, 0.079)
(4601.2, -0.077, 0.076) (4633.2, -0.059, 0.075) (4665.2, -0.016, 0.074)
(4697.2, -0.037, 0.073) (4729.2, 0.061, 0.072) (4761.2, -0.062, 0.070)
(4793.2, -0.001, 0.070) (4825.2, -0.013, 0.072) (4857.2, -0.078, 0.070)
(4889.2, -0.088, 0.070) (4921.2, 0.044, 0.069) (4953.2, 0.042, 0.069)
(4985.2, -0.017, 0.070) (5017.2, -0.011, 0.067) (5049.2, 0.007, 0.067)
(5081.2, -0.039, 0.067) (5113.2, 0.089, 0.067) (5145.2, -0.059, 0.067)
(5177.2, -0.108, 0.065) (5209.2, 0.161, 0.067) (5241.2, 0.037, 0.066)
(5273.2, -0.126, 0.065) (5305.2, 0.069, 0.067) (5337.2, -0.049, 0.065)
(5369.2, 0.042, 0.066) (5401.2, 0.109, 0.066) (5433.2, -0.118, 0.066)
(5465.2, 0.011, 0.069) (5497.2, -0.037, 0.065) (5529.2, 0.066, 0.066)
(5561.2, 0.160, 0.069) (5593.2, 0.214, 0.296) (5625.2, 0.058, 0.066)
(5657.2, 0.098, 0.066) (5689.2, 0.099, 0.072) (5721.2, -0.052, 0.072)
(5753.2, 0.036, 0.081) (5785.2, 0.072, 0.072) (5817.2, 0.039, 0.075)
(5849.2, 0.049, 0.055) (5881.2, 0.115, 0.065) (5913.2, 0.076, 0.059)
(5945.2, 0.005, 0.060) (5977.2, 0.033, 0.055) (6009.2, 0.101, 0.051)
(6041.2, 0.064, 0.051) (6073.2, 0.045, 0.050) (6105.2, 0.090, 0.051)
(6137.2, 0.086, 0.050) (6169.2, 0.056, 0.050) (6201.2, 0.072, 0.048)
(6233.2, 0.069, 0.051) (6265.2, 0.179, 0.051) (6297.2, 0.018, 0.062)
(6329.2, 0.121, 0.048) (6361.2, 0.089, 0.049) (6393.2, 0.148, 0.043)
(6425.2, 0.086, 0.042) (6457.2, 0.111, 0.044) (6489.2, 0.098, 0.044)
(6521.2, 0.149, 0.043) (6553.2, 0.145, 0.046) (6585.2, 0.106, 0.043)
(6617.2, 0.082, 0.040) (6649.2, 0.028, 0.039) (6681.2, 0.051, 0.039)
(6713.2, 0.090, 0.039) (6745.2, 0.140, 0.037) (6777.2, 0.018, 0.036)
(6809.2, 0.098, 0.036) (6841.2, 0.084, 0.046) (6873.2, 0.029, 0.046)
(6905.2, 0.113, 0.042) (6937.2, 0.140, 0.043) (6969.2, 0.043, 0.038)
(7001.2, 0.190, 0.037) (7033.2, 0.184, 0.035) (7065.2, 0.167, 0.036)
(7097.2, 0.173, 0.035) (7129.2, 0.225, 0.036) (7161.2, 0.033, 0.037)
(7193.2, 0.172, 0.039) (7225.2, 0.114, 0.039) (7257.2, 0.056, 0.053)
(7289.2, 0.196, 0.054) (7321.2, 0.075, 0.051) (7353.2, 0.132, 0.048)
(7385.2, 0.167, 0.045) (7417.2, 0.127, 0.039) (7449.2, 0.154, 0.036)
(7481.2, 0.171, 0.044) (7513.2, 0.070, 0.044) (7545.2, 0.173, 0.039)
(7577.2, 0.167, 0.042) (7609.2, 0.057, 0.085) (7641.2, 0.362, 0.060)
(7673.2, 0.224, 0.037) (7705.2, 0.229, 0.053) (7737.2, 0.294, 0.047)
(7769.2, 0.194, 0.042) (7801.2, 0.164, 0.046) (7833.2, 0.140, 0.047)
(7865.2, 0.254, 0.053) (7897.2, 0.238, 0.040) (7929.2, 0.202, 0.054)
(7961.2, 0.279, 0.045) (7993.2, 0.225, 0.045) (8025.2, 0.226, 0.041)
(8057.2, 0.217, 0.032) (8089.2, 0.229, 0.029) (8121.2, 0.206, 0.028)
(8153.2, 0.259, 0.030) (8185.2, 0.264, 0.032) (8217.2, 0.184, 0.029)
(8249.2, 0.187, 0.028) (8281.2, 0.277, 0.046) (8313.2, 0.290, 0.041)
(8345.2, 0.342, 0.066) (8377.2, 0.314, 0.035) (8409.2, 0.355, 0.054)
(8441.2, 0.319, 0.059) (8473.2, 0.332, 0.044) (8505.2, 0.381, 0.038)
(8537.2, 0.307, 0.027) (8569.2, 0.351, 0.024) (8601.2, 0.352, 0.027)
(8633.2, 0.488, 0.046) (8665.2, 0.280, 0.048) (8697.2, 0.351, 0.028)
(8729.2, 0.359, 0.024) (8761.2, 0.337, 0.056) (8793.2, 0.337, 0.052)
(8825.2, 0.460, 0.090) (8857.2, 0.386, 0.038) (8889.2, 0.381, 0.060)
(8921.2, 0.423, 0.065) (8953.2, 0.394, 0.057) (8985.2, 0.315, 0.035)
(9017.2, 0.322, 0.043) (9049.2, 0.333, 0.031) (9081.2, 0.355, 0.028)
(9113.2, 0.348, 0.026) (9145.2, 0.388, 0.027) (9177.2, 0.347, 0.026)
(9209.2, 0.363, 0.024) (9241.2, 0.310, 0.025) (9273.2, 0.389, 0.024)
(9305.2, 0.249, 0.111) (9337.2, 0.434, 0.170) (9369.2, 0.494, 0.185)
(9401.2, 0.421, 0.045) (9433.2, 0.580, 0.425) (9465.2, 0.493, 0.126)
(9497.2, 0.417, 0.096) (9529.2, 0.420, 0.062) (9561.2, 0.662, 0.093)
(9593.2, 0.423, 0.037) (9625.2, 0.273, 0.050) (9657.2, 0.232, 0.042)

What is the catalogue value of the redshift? 0.913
